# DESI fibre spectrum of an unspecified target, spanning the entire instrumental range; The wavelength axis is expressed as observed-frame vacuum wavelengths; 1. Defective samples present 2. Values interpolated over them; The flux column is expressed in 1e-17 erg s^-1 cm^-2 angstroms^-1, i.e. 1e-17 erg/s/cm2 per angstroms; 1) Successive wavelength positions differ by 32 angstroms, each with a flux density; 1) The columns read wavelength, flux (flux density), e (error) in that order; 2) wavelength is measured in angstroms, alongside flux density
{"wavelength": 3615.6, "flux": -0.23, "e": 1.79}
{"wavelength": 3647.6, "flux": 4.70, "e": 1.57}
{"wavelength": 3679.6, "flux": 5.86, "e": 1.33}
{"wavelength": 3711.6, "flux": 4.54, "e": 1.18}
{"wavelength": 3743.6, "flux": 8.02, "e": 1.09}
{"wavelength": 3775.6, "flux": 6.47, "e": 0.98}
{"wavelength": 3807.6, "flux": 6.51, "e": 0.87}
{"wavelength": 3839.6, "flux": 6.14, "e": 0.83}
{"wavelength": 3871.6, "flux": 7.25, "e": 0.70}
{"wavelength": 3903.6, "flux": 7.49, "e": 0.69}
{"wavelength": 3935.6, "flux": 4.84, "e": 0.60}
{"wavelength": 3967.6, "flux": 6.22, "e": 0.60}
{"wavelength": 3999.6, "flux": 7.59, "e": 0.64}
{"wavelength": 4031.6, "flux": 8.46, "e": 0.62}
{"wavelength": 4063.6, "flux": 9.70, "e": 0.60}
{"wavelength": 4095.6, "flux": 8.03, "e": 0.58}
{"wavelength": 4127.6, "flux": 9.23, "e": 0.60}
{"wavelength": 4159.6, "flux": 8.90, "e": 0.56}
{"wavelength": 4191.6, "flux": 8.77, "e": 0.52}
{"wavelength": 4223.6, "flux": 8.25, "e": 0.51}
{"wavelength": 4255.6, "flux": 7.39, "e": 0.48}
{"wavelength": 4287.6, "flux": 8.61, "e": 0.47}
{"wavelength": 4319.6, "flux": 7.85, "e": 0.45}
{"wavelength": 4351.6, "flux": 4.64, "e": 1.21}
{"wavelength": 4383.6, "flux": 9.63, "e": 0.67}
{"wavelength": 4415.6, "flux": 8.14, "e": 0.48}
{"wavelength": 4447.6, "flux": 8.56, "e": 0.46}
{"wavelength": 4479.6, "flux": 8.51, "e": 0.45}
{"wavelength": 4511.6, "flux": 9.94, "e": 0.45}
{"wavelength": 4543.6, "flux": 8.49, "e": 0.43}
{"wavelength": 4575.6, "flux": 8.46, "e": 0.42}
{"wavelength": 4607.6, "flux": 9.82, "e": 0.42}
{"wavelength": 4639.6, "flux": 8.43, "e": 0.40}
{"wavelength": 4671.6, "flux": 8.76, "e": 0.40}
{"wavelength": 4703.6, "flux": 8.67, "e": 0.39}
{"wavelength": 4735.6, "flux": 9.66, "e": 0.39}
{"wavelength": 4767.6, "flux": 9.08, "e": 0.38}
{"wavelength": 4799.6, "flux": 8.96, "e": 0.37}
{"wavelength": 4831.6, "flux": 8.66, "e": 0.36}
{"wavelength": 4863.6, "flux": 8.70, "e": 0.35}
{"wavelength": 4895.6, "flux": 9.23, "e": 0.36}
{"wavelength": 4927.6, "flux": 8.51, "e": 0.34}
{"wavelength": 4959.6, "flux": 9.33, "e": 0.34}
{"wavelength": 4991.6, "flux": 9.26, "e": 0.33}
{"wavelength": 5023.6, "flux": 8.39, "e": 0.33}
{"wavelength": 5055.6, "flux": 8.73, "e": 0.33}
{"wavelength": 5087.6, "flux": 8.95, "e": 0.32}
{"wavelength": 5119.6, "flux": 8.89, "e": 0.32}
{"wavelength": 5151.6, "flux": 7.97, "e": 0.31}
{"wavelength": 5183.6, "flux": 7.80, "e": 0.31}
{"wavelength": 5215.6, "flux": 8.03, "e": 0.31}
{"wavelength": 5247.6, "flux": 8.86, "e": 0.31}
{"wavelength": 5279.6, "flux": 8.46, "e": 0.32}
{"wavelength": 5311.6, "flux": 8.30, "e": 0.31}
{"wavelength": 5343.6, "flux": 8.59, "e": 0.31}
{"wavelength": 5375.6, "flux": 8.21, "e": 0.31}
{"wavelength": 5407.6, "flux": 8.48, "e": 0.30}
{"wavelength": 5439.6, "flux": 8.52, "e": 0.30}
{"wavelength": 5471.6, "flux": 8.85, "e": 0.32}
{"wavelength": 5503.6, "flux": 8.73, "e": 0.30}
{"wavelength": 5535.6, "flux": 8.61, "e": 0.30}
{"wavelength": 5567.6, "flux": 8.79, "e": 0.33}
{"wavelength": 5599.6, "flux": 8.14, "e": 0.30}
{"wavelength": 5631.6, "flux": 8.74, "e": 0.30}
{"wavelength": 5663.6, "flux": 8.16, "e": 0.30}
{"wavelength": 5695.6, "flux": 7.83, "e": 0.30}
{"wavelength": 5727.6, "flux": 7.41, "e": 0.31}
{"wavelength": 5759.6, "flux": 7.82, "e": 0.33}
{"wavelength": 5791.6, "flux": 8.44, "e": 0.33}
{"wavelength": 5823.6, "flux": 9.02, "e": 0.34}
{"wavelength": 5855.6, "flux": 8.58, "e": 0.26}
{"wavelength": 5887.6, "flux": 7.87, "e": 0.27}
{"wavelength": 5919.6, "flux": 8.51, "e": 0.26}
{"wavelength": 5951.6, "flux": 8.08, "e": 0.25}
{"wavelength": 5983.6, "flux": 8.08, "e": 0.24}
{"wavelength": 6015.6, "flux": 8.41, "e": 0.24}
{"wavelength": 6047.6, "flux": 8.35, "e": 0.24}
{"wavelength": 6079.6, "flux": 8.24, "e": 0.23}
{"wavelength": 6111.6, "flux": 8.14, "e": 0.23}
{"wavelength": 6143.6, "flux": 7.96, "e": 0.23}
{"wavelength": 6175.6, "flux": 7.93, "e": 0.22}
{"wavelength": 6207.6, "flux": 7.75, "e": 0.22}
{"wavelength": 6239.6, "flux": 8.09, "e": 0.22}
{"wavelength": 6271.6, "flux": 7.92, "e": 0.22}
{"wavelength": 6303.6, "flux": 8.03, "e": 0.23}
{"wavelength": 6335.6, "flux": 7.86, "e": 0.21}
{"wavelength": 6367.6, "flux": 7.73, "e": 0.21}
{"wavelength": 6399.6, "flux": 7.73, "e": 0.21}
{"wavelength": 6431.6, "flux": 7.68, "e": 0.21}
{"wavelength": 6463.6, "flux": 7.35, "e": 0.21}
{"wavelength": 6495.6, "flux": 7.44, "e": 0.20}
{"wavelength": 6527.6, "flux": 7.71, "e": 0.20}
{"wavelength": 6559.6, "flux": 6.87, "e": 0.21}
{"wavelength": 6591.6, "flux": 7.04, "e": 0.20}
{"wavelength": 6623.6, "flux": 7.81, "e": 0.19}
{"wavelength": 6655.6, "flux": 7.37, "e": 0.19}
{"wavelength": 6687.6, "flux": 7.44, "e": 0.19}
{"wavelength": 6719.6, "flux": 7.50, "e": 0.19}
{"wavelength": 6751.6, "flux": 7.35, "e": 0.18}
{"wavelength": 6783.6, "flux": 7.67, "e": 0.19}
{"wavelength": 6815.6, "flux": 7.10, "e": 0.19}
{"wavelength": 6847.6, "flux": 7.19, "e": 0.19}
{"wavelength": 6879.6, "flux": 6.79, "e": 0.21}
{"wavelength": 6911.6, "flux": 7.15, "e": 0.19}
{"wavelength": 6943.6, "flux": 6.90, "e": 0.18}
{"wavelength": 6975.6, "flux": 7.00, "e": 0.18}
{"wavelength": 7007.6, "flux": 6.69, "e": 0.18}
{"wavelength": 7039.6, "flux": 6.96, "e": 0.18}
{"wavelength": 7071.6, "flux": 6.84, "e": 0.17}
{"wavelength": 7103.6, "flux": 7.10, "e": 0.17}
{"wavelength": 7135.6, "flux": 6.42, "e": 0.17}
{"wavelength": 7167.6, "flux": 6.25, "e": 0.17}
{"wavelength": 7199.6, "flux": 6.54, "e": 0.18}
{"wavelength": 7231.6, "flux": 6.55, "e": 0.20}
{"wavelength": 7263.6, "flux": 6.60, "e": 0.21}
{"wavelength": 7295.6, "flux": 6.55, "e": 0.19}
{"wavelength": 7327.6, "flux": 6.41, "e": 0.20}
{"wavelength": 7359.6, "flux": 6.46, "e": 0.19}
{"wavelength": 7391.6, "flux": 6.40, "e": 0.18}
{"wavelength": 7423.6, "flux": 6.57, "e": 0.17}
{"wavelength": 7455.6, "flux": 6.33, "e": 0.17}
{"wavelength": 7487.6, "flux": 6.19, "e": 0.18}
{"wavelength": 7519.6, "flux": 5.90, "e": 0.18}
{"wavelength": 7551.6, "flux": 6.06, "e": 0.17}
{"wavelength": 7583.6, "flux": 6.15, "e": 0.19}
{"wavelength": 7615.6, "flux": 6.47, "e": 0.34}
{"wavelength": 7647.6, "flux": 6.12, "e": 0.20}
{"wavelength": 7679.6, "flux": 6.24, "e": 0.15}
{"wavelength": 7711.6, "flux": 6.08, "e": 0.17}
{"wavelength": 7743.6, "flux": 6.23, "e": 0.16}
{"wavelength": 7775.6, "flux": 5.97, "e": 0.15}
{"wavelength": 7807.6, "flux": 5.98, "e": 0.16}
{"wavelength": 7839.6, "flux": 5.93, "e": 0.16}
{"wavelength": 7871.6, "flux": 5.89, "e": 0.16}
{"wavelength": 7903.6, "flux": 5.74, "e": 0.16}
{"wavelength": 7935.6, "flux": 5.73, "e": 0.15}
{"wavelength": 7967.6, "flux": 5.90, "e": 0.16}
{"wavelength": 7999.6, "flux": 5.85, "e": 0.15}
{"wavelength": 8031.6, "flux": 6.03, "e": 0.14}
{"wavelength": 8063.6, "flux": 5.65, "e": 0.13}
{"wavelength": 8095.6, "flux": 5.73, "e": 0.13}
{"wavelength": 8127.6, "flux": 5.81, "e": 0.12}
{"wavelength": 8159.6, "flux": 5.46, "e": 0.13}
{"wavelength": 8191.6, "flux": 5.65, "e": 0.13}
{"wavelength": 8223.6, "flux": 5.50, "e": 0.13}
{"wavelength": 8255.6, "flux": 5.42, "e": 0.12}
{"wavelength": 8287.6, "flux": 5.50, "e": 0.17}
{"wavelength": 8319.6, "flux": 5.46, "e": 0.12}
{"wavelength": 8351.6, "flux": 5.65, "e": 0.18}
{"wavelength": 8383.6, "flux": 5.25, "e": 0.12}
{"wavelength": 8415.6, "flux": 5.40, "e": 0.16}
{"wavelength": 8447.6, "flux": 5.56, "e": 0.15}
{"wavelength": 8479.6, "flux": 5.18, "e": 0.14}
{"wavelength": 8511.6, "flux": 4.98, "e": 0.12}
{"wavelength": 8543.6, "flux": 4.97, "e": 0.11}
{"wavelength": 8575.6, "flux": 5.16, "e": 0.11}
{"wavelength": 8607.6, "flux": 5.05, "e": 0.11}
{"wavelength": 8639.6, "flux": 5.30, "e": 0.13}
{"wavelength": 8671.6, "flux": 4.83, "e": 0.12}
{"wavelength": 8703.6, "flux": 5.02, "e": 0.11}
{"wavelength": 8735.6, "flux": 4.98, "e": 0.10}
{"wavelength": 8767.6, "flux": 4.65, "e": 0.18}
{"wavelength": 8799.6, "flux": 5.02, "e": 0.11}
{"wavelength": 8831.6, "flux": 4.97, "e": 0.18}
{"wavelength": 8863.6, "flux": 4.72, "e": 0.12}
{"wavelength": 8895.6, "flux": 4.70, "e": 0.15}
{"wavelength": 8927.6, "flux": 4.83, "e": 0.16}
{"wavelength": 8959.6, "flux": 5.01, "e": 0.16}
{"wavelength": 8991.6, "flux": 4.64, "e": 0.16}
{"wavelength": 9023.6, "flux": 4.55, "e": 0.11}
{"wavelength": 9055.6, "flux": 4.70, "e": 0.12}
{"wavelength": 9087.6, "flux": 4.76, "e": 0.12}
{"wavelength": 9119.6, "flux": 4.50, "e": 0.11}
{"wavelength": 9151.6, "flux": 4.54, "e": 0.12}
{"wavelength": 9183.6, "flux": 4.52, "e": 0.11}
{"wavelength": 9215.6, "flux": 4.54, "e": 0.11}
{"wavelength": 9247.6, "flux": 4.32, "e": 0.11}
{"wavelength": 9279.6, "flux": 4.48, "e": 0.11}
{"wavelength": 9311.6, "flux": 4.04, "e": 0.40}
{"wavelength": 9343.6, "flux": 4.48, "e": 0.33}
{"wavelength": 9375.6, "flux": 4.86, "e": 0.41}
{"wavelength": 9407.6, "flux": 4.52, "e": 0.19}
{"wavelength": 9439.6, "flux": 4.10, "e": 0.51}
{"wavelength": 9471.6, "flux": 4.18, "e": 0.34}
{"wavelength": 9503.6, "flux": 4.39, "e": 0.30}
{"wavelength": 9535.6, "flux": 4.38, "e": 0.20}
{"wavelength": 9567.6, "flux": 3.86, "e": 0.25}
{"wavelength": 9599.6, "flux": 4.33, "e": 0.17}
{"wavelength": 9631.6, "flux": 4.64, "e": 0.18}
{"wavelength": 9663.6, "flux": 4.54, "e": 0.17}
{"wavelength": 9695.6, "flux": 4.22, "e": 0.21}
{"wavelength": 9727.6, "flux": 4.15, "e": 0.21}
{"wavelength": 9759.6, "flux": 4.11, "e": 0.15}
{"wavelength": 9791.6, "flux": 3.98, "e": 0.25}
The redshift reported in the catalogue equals 0.000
